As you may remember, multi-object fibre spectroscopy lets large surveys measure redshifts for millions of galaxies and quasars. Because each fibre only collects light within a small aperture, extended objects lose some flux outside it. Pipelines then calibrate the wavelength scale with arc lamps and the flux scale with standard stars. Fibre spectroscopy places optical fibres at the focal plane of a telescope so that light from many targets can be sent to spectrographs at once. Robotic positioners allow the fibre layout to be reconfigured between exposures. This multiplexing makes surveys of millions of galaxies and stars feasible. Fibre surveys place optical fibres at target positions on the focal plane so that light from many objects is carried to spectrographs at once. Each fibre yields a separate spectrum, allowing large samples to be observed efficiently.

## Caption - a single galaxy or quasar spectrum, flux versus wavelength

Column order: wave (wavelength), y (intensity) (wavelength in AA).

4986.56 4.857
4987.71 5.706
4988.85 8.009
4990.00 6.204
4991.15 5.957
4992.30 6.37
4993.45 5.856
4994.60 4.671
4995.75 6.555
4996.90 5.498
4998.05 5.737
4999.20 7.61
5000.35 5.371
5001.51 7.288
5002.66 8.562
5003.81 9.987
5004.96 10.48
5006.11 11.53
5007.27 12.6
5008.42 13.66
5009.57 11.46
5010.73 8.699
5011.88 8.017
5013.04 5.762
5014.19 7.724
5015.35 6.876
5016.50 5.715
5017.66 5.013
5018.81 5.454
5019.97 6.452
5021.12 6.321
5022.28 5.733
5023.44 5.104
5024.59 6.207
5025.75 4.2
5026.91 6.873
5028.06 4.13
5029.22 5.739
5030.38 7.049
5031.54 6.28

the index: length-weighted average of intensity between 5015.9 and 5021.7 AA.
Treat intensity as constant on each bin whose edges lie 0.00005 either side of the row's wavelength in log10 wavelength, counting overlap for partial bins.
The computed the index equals 5.8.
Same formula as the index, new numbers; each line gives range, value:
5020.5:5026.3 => 5.53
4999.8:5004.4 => 7.82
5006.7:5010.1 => 12.6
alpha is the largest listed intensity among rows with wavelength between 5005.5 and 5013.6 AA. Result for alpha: 13.66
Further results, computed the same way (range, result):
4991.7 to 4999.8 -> 7.61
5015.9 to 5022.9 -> 6.452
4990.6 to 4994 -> 6.37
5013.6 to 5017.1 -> 7.724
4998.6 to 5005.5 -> 10.48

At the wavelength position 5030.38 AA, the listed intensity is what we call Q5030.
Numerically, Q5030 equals 7.049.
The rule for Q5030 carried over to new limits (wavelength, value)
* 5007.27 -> 12.6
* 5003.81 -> 9.987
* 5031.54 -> 6.28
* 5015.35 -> 6.876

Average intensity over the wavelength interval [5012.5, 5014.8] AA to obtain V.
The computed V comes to 6.76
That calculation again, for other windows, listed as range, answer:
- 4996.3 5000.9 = 6.07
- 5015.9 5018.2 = 5.39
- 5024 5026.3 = 5.22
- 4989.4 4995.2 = 5.82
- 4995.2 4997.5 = 6.02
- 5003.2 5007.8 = 11.1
